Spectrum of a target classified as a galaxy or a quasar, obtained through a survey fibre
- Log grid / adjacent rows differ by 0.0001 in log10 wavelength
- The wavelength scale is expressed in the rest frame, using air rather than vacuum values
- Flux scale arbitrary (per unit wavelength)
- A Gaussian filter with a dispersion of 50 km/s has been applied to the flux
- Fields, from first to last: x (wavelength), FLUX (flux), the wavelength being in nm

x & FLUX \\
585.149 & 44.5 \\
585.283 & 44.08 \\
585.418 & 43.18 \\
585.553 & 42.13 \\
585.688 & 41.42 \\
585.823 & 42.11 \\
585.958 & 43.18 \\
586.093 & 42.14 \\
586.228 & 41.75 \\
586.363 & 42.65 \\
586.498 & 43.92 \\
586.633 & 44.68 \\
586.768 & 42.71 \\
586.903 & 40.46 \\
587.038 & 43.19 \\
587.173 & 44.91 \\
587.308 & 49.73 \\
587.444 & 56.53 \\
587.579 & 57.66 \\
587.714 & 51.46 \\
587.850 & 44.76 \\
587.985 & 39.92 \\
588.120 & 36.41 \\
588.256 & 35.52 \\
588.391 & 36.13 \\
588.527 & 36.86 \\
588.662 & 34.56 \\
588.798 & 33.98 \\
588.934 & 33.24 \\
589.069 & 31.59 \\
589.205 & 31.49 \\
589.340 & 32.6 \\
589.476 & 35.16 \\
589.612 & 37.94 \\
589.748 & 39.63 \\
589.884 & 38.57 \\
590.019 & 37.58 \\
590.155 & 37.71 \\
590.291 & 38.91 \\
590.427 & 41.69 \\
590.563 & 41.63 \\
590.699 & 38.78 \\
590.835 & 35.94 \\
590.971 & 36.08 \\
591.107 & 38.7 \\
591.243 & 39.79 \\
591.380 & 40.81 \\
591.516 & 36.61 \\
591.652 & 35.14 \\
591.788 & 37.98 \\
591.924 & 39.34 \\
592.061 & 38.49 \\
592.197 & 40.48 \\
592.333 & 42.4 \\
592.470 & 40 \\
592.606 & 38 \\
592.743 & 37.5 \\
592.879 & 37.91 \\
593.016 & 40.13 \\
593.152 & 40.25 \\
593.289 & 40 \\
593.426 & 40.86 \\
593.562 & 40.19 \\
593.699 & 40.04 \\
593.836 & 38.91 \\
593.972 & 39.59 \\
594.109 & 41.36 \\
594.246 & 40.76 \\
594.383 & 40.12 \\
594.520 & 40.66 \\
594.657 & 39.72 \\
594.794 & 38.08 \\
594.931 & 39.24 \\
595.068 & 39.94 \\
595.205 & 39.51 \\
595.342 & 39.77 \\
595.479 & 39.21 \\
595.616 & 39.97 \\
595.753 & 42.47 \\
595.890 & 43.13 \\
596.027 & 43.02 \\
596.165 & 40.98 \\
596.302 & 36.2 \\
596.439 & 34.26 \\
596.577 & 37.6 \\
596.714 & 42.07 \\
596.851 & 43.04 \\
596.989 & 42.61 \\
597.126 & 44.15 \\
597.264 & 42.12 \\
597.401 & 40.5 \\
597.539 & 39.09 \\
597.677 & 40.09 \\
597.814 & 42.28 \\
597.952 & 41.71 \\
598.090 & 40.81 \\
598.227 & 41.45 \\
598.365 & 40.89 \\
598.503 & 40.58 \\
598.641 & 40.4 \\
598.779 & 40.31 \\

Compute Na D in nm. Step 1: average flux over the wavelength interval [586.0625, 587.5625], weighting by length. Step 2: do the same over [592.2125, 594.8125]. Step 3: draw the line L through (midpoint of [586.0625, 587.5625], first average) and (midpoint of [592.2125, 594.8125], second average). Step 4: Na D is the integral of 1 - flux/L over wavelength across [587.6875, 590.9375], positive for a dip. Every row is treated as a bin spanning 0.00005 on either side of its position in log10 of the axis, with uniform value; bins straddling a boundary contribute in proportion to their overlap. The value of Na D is 0.44 nm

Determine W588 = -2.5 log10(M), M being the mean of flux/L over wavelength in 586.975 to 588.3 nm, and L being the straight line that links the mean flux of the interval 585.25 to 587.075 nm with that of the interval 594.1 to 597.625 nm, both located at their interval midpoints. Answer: -0.10 mag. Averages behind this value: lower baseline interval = 42.6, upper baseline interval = 40.3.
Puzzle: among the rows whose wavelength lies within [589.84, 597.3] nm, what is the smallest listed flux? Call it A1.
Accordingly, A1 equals 34.26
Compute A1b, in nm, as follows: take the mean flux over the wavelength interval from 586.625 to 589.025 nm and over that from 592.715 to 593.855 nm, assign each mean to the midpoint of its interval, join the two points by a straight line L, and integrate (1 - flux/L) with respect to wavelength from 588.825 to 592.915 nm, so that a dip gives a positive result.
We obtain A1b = 0.31 nm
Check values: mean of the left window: 42.2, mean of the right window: 39.6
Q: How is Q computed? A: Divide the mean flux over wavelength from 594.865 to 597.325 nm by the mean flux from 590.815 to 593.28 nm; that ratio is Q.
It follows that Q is 1.05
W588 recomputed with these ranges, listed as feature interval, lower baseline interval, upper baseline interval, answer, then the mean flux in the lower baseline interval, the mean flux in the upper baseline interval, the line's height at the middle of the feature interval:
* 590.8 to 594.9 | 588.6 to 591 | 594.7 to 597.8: -0.02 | 36.5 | 40.4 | 38.3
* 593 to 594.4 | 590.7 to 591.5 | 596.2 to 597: -0.04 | 38.2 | 39.1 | 38.6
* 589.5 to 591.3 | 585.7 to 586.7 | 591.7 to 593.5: 0.06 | 42.8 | 39.4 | 40.6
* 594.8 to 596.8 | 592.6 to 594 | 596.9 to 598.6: 0.02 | 39.5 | 41.3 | 40.5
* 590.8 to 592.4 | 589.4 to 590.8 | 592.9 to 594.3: 0.02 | 38.6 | 40.1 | 39.3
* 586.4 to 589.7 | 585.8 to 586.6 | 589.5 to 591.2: 0.01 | 42.7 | 38.5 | 40.9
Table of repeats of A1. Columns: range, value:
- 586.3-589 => 33.24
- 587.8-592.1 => 31.49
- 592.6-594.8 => 37.5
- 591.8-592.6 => 38.49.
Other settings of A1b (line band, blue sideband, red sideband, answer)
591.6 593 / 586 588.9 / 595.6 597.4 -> 0.10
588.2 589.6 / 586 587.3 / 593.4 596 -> 0.27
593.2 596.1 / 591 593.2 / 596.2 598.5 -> -0.04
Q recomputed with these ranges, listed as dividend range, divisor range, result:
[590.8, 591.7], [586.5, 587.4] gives 0.85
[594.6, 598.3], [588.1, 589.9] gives 1.15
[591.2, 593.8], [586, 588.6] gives 0.90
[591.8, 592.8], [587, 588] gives 0.80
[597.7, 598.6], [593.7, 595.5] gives 1.04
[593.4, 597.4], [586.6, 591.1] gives 1.01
